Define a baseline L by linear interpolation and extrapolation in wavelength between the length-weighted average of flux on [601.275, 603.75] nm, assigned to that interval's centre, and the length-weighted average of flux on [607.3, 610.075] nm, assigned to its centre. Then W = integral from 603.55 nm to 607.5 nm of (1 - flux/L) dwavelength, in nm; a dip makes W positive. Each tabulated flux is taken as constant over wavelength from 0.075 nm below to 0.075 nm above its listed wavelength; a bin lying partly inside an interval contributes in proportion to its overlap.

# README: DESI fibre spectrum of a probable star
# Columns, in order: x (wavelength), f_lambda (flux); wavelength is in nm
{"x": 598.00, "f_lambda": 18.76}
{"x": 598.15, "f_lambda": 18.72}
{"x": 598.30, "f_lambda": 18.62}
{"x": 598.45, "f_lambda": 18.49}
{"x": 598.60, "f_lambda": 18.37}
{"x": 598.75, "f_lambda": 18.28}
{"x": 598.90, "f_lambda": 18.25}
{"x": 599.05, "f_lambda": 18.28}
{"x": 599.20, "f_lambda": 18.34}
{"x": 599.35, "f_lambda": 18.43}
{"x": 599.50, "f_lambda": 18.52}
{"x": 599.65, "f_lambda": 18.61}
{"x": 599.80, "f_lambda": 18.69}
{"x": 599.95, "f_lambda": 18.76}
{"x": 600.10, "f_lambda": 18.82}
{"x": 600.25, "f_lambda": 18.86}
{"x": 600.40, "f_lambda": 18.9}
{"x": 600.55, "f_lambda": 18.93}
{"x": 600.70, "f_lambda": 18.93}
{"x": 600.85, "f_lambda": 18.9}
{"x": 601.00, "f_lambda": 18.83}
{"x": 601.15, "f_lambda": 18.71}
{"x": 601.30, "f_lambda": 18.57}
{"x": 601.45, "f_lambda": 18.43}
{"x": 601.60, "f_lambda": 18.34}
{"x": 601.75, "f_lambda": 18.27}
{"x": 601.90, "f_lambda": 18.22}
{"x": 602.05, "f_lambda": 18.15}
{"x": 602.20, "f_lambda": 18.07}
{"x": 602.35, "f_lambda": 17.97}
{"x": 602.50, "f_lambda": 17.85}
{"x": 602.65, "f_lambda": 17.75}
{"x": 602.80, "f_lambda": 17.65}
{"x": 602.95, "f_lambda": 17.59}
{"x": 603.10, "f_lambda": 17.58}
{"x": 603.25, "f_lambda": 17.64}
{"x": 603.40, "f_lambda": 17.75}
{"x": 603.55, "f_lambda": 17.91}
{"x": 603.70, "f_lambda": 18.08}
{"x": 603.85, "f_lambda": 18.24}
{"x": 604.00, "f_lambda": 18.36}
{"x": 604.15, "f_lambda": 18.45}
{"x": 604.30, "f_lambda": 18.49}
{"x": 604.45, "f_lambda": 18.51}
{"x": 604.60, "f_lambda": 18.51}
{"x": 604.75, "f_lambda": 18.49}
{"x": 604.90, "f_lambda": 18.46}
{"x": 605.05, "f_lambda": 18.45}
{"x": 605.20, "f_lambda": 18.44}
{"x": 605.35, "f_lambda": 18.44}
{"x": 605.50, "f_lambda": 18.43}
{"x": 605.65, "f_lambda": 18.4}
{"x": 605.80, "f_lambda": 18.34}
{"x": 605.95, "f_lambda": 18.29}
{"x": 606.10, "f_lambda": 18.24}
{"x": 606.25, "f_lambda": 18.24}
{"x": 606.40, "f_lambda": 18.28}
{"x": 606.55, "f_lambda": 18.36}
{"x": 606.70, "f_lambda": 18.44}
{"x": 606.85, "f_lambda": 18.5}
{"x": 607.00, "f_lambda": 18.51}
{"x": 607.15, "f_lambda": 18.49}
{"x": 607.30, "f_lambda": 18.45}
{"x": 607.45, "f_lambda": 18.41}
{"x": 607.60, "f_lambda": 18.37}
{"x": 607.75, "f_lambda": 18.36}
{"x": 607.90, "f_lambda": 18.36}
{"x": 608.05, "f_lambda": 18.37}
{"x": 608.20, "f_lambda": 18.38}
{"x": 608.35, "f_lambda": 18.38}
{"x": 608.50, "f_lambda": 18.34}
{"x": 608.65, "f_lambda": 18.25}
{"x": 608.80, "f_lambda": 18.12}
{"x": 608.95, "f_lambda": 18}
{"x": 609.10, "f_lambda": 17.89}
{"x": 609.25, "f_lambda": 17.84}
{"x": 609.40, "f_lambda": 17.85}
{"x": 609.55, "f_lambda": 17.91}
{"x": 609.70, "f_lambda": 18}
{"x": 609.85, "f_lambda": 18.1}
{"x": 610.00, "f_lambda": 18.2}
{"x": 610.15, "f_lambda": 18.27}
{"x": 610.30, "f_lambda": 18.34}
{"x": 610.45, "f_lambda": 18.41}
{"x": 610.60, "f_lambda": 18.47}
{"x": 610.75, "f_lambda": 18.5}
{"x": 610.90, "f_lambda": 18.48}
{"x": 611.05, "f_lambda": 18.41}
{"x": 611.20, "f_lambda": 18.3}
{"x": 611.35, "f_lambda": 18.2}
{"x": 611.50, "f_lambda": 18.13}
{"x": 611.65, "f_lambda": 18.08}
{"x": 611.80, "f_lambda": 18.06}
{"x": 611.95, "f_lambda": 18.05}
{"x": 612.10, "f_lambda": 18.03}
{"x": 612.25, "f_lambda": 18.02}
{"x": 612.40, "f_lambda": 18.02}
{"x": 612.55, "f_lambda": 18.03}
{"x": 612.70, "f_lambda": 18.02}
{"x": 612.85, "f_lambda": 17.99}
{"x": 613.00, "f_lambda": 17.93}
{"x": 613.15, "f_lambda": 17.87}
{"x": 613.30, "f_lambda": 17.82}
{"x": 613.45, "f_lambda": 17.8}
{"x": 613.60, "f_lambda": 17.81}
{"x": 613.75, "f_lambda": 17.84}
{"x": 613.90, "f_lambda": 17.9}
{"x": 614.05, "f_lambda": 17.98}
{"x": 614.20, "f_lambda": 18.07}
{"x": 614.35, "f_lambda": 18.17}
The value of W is -0.07 nm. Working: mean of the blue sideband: 18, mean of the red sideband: 18.2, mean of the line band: 18.4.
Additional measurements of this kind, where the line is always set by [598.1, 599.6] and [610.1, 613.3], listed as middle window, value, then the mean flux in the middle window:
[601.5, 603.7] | 0.05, 17.9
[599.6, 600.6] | -0.02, 18.8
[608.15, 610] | 0.01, 18.1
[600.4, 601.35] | -0.02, 18.8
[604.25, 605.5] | -0.01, 18.5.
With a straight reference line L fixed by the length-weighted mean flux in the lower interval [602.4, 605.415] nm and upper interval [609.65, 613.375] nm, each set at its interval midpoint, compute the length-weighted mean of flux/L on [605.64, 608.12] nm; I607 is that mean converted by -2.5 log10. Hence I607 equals -0.01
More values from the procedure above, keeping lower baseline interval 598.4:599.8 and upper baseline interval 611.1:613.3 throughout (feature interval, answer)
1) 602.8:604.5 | 0.02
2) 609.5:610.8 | -0.01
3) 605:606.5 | -0.01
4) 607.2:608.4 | -0.01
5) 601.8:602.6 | 0.02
